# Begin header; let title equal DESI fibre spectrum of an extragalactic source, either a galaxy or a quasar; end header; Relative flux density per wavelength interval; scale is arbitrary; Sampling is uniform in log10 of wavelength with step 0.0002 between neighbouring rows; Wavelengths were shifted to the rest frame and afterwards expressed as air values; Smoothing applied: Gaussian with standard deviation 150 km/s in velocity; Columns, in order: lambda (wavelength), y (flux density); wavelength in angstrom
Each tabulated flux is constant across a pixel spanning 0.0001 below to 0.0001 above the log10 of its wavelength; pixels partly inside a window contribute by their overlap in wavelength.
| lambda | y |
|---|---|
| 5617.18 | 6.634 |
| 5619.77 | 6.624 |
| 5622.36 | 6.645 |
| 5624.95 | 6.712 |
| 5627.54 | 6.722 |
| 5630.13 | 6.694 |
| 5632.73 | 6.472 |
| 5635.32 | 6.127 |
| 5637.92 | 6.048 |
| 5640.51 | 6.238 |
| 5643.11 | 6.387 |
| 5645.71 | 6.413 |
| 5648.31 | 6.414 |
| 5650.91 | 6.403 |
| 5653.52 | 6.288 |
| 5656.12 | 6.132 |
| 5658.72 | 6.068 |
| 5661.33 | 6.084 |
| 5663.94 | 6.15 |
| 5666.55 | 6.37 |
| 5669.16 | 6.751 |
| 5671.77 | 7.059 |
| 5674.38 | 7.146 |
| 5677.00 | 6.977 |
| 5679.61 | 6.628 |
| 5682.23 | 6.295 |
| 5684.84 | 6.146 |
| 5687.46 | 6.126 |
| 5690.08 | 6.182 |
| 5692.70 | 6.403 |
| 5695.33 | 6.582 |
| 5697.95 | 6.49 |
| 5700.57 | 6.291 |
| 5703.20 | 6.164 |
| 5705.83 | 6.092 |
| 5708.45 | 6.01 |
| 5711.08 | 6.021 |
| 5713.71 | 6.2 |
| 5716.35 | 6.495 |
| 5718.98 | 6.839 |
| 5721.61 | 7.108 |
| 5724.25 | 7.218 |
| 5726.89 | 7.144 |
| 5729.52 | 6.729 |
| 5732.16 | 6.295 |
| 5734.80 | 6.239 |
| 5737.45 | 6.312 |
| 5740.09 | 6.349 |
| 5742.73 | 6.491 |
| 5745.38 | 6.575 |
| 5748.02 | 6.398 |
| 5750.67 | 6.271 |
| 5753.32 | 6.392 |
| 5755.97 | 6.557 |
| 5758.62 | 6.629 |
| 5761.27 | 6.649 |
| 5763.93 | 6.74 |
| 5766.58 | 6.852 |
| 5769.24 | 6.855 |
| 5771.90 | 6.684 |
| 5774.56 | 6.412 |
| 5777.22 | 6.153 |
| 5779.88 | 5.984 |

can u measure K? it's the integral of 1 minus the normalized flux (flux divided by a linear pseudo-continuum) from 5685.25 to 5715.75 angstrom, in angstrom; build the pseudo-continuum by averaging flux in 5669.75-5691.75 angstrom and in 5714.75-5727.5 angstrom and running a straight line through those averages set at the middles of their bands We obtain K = 2.3 angstrom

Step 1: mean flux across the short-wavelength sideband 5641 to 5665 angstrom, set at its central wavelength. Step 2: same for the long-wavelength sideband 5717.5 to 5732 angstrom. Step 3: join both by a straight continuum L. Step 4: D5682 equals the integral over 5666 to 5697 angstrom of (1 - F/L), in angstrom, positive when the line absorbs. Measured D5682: -0.1 angstrom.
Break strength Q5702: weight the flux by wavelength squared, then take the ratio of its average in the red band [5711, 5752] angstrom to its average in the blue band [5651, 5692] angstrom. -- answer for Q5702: 1.0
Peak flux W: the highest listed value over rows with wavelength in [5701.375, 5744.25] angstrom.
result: 7.218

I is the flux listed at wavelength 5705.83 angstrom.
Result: 6.092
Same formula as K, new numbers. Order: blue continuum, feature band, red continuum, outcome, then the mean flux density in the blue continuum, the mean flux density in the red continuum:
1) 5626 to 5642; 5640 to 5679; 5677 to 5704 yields -0.5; 6.39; 6.37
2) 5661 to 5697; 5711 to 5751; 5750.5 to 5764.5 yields -0.2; 6.5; 6.55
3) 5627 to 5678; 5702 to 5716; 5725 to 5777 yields 0.8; 6.44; 6.55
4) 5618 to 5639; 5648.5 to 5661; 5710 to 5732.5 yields 0.6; 6.51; 6.7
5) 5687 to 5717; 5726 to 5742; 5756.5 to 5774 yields 0.0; 6.25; 6.71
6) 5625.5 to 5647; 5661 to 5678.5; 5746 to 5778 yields -0.6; 6.4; 6.56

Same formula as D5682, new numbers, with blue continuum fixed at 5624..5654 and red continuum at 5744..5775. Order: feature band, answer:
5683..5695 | 0.4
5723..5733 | -0.5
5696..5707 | 0.4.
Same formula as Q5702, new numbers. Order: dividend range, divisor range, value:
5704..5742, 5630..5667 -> 1.06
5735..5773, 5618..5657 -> 1.06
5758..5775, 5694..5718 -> 1.09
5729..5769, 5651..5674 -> 1.05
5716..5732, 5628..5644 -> 1.12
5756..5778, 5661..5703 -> 1.05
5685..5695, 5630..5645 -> 1.01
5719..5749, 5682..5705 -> 1.07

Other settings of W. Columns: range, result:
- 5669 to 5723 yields 7.146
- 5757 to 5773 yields 6.855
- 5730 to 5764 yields 6.74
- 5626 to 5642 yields 6.722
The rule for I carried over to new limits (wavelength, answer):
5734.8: 6.239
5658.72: 6.068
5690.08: 6.182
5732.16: 6.295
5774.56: 6.412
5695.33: 6.582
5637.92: 6.048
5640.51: 6.238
